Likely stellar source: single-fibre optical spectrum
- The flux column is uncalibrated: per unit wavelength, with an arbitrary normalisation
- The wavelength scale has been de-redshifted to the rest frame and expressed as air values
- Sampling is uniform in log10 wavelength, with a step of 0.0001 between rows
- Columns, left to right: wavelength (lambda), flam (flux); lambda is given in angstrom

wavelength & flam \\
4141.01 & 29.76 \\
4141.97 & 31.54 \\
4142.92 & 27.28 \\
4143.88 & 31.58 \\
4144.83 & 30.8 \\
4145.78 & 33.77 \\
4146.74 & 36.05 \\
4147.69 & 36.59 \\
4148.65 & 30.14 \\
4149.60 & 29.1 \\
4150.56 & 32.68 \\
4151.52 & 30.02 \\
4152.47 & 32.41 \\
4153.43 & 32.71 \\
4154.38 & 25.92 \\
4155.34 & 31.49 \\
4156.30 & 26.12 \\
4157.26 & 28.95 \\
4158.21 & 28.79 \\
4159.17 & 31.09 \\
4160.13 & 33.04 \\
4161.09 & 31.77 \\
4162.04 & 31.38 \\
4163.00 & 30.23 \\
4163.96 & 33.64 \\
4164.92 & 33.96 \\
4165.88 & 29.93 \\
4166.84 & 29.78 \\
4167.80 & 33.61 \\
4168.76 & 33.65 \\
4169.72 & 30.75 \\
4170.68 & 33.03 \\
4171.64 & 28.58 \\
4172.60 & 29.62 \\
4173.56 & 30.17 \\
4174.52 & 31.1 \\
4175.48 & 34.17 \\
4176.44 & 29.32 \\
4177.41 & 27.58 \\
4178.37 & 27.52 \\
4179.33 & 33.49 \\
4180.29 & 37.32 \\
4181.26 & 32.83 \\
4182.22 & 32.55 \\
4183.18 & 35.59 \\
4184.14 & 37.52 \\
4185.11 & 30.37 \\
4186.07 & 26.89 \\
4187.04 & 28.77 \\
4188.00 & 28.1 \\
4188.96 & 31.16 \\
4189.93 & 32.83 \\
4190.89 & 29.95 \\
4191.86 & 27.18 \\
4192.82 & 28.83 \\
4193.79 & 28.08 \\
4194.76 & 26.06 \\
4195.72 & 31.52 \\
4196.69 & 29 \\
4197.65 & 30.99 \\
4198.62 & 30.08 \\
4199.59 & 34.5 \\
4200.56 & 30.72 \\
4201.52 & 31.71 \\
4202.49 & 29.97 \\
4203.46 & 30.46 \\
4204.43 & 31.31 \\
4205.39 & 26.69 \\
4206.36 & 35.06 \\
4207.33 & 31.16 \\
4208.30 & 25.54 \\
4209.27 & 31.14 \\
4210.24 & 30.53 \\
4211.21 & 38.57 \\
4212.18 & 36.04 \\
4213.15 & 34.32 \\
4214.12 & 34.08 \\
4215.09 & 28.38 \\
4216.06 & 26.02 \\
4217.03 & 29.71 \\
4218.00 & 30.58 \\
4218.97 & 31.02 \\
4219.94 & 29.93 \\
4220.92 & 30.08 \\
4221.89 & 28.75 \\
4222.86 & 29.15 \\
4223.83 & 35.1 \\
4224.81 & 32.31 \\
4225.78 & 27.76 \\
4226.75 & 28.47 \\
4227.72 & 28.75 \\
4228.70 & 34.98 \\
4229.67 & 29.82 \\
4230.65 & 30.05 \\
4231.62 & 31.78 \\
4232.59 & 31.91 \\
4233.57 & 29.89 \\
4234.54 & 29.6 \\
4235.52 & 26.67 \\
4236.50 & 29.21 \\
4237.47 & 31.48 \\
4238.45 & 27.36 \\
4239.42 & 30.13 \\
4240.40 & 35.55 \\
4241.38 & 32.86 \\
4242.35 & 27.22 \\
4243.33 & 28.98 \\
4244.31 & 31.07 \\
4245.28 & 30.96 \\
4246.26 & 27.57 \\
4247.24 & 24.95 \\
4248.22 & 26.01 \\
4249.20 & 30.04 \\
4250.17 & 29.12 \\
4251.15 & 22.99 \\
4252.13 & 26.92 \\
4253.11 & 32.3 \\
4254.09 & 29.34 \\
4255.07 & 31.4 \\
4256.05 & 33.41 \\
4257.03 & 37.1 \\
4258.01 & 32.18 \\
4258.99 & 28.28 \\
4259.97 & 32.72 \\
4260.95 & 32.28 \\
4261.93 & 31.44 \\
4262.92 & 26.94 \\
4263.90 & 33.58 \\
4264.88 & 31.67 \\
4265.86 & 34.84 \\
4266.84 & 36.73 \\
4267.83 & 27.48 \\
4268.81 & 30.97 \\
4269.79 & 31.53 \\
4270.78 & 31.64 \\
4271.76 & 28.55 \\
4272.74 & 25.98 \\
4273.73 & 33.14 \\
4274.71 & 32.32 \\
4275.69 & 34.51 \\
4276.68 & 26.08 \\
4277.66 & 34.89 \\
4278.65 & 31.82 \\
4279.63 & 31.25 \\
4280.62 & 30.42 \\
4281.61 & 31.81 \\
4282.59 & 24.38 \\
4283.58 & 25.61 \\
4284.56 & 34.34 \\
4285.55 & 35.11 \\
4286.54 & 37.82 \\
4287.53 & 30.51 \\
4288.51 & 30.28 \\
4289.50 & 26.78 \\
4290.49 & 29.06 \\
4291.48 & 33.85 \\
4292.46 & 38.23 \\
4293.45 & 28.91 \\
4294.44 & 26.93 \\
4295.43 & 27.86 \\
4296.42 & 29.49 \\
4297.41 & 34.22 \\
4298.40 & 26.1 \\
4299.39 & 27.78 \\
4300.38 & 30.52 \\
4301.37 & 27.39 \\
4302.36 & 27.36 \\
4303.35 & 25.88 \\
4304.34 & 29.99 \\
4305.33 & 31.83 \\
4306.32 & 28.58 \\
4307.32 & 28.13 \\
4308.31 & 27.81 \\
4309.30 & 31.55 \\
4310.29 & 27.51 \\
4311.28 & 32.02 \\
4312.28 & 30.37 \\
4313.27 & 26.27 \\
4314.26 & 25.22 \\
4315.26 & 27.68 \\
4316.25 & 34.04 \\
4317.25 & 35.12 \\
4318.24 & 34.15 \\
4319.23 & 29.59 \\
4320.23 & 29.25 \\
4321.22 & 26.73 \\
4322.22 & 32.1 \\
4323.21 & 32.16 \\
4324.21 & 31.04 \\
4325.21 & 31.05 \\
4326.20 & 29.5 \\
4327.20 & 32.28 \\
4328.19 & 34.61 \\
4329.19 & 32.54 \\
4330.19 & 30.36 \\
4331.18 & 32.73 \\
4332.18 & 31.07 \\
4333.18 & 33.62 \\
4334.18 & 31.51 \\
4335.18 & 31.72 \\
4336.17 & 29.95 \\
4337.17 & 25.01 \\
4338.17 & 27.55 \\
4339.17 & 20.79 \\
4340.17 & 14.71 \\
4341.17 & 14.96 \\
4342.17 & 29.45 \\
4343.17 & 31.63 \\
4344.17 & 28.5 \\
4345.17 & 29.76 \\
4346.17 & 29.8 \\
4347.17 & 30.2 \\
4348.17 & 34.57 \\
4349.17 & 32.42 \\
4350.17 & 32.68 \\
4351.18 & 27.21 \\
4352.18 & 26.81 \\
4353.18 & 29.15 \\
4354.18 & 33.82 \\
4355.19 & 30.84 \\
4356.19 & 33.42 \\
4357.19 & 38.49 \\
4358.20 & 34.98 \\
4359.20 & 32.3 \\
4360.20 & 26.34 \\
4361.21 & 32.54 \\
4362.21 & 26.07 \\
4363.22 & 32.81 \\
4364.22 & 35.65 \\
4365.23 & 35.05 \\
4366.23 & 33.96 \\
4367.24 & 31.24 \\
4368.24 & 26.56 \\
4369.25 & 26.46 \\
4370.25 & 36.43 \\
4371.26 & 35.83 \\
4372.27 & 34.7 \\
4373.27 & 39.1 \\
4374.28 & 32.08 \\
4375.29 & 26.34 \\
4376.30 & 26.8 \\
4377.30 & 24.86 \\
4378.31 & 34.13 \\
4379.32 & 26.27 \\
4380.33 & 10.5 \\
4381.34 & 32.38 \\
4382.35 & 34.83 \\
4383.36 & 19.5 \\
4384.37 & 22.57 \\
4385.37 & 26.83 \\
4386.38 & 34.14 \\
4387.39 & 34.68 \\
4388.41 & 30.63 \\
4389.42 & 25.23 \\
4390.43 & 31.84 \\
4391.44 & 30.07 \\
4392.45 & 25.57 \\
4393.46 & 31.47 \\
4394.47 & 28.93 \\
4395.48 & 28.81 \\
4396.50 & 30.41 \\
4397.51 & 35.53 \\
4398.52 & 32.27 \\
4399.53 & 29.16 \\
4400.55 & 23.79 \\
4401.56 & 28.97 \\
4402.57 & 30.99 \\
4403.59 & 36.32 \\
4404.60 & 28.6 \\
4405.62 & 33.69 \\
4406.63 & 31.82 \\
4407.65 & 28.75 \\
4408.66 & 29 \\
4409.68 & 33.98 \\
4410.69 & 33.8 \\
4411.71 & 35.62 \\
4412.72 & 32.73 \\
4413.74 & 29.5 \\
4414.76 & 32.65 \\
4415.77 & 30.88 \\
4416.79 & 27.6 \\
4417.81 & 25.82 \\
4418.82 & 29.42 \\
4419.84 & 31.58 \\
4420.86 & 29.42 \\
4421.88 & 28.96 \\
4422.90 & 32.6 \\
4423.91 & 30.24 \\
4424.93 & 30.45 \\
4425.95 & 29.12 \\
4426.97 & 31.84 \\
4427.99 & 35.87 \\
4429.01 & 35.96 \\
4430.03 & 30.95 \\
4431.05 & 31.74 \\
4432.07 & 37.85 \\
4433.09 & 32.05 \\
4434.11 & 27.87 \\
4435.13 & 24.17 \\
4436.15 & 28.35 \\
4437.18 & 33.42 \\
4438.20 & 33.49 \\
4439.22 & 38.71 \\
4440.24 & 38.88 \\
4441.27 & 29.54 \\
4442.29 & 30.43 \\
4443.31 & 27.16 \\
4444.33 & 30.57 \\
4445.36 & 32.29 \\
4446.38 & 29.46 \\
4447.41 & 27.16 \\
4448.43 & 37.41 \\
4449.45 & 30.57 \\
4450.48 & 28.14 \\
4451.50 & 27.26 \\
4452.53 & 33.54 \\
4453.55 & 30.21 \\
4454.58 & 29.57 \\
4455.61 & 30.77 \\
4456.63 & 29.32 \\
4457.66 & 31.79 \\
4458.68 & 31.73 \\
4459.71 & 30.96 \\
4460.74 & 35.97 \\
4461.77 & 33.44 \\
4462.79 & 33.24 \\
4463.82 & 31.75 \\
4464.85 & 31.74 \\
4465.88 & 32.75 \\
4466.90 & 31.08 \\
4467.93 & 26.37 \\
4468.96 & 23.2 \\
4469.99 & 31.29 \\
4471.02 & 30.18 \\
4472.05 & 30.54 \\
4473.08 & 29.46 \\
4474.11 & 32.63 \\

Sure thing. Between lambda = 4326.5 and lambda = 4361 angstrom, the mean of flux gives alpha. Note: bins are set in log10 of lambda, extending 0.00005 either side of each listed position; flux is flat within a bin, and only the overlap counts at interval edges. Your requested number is 29.9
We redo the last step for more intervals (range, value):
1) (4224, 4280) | 30.5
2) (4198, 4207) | 31.2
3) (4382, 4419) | 30.2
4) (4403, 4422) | 31.1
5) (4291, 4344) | 29.4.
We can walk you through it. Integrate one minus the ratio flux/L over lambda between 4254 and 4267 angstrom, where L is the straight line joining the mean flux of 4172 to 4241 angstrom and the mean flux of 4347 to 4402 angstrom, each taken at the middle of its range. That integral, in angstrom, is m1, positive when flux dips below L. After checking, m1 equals -0.7 angstrom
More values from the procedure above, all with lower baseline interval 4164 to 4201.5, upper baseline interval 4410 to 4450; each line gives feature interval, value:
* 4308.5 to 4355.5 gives 2.4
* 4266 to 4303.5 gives 0.8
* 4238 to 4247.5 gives 0.4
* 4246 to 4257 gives 0.8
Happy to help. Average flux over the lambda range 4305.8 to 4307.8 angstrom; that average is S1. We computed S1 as 28.3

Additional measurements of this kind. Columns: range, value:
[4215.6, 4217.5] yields 27.9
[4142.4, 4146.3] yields 30.9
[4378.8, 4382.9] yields 25.9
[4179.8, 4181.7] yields 35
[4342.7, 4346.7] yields 29.9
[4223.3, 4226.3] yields 31.7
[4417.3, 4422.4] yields 29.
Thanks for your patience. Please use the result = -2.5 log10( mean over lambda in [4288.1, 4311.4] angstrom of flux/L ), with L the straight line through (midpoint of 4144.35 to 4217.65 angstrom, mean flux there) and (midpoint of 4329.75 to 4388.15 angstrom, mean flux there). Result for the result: 0.03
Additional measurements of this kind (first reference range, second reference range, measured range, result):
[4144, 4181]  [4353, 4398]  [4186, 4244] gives 0.02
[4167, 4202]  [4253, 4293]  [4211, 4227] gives 0.00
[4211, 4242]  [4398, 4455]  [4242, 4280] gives 0.01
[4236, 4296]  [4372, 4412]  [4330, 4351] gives 0.05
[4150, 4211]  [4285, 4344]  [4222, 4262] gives 0.00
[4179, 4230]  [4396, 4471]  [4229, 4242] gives 0.02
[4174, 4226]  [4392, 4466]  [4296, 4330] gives 0.04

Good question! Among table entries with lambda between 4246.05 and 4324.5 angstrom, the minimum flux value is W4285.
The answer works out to 22.99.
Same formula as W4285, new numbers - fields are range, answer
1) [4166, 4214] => 25.54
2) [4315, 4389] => 10.5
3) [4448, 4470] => 23.2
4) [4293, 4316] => 25.22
